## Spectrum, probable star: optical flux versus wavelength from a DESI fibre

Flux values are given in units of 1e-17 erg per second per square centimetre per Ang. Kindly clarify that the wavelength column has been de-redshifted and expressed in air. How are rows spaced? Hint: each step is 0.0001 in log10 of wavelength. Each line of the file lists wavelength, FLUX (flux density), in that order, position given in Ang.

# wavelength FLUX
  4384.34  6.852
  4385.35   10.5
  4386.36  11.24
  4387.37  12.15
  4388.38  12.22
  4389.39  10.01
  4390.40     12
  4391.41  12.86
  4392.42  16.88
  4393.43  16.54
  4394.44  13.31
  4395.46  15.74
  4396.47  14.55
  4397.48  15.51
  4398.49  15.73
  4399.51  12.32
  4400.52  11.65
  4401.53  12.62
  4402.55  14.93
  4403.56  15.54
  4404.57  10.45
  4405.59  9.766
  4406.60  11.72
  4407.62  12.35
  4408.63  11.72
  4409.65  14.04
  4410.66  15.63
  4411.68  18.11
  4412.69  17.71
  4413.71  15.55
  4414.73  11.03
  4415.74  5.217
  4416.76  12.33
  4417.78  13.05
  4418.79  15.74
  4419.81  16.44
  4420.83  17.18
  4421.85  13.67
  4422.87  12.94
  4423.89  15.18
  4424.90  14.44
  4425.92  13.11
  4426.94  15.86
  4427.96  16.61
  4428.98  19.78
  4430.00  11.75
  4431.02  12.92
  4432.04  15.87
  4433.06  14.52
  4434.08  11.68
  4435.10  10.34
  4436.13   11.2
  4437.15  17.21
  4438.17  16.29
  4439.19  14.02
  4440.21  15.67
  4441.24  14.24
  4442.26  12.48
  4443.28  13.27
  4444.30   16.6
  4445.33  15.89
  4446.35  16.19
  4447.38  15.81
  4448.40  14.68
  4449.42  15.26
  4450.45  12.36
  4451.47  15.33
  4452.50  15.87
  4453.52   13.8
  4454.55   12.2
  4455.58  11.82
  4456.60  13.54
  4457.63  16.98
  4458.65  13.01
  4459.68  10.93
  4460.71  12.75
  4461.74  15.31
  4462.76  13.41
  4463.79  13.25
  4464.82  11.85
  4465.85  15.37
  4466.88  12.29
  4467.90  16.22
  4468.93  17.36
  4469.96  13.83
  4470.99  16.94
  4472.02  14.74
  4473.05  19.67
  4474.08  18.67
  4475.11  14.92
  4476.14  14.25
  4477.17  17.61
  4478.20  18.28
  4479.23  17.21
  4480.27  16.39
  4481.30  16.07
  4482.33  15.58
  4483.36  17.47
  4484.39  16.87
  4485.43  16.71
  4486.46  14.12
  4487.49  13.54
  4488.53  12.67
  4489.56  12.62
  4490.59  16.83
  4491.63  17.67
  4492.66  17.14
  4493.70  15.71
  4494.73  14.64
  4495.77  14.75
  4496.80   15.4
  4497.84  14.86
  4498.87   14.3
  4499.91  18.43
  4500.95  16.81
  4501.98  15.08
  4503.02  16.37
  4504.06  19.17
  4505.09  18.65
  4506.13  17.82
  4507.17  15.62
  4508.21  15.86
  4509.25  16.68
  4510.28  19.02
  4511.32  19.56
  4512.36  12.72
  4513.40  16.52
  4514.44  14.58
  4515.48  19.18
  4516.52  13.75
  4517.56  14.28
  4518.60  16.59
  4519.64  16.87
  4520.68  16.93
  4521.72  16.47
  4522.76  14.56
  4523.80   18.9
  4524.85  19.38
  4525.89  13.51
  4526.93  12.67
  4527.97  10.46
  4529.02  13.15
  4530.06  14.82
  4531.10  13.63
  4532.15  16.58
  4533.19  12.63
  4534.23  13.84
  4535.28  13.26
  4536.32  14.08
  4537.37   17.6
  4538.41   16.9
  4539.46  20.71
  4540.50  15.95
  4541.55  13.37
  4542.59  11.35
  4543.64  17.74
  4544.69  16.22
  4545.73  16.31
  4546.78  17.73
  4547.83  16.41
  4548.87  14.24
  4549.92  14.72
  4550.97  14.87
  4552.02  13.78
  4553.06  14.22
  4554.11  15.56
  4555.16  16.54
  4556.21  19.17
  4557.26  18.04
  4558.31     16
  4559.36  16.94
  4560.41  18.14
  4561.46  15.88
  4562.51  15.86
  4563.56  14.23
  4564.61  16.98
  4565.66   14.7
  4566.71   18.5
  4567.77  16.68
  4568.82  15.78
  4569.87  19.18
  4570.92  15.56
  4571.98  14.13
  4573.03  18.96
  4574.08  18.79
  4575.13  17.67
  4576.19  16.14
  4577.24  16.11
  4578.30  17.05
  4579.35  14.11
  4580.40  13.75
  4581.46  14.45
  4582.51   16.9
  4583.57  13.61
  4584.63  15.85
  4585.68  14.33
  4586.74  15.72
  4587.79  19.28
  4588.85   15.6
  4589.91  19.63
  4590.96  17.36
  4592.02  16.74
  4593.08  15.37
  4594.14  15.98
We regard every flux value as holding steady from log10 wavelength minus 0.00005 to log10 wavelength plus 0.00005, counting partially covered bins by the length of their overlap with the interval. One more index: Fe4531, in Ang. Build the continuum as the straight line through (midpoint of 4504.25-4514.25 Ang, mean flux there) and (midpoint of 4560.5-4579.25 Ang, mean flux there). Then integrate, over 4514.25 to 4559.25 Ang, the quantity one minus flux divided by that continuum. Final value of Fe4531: 3.3 Ang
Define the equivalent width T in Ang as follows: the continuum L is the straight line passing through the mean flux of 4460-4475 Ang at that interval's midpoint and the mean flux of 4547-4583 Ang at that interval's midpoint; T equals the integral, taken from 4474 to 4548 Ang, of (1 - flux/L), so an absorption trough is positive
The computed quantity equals -1.4 Ang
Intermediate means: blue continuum 15.1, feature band 15.9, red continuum 16.2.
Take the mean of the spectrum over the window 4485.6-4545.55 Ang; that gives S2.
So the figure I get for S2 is 15.7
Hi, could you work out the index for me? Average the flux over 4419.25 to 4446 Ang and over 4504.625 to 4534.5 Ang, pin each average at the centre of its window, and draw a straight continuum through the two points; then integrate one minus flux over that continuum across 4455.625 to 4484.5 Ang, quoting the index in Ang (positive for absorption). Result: -0.4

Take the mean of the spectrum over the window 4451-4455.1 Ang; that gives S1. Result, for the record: 14.2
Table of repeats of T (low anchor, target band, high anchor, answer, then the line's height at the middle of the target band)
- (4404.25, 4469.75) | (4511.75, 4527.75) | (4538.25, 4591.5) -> -0.3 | 15.5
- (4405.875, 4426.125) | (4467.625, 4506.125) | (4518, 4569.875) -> -3.3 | 14.9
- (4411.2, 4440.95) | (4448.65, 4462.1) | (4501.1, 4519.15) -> 1.2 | 15.1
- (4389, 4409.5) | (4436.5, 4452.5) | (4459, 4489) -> -0.5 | 14.5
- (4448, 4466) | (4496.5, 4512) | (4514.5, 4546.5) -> -2.2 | 14.8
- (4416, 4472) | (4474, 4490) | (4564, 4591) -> -0.9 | 14.9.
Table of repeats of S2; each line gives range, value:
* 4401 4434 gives 14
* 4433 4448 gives 14.4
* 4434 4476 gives 14.5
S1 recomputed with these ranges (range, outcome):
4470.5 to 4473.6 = 17.1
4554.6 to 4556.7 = 17.8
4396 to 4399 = 15.3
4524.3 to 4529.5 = 13.8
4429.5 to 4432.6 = 13.5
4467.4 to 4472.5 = 15.8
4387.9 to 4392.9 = 12.8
